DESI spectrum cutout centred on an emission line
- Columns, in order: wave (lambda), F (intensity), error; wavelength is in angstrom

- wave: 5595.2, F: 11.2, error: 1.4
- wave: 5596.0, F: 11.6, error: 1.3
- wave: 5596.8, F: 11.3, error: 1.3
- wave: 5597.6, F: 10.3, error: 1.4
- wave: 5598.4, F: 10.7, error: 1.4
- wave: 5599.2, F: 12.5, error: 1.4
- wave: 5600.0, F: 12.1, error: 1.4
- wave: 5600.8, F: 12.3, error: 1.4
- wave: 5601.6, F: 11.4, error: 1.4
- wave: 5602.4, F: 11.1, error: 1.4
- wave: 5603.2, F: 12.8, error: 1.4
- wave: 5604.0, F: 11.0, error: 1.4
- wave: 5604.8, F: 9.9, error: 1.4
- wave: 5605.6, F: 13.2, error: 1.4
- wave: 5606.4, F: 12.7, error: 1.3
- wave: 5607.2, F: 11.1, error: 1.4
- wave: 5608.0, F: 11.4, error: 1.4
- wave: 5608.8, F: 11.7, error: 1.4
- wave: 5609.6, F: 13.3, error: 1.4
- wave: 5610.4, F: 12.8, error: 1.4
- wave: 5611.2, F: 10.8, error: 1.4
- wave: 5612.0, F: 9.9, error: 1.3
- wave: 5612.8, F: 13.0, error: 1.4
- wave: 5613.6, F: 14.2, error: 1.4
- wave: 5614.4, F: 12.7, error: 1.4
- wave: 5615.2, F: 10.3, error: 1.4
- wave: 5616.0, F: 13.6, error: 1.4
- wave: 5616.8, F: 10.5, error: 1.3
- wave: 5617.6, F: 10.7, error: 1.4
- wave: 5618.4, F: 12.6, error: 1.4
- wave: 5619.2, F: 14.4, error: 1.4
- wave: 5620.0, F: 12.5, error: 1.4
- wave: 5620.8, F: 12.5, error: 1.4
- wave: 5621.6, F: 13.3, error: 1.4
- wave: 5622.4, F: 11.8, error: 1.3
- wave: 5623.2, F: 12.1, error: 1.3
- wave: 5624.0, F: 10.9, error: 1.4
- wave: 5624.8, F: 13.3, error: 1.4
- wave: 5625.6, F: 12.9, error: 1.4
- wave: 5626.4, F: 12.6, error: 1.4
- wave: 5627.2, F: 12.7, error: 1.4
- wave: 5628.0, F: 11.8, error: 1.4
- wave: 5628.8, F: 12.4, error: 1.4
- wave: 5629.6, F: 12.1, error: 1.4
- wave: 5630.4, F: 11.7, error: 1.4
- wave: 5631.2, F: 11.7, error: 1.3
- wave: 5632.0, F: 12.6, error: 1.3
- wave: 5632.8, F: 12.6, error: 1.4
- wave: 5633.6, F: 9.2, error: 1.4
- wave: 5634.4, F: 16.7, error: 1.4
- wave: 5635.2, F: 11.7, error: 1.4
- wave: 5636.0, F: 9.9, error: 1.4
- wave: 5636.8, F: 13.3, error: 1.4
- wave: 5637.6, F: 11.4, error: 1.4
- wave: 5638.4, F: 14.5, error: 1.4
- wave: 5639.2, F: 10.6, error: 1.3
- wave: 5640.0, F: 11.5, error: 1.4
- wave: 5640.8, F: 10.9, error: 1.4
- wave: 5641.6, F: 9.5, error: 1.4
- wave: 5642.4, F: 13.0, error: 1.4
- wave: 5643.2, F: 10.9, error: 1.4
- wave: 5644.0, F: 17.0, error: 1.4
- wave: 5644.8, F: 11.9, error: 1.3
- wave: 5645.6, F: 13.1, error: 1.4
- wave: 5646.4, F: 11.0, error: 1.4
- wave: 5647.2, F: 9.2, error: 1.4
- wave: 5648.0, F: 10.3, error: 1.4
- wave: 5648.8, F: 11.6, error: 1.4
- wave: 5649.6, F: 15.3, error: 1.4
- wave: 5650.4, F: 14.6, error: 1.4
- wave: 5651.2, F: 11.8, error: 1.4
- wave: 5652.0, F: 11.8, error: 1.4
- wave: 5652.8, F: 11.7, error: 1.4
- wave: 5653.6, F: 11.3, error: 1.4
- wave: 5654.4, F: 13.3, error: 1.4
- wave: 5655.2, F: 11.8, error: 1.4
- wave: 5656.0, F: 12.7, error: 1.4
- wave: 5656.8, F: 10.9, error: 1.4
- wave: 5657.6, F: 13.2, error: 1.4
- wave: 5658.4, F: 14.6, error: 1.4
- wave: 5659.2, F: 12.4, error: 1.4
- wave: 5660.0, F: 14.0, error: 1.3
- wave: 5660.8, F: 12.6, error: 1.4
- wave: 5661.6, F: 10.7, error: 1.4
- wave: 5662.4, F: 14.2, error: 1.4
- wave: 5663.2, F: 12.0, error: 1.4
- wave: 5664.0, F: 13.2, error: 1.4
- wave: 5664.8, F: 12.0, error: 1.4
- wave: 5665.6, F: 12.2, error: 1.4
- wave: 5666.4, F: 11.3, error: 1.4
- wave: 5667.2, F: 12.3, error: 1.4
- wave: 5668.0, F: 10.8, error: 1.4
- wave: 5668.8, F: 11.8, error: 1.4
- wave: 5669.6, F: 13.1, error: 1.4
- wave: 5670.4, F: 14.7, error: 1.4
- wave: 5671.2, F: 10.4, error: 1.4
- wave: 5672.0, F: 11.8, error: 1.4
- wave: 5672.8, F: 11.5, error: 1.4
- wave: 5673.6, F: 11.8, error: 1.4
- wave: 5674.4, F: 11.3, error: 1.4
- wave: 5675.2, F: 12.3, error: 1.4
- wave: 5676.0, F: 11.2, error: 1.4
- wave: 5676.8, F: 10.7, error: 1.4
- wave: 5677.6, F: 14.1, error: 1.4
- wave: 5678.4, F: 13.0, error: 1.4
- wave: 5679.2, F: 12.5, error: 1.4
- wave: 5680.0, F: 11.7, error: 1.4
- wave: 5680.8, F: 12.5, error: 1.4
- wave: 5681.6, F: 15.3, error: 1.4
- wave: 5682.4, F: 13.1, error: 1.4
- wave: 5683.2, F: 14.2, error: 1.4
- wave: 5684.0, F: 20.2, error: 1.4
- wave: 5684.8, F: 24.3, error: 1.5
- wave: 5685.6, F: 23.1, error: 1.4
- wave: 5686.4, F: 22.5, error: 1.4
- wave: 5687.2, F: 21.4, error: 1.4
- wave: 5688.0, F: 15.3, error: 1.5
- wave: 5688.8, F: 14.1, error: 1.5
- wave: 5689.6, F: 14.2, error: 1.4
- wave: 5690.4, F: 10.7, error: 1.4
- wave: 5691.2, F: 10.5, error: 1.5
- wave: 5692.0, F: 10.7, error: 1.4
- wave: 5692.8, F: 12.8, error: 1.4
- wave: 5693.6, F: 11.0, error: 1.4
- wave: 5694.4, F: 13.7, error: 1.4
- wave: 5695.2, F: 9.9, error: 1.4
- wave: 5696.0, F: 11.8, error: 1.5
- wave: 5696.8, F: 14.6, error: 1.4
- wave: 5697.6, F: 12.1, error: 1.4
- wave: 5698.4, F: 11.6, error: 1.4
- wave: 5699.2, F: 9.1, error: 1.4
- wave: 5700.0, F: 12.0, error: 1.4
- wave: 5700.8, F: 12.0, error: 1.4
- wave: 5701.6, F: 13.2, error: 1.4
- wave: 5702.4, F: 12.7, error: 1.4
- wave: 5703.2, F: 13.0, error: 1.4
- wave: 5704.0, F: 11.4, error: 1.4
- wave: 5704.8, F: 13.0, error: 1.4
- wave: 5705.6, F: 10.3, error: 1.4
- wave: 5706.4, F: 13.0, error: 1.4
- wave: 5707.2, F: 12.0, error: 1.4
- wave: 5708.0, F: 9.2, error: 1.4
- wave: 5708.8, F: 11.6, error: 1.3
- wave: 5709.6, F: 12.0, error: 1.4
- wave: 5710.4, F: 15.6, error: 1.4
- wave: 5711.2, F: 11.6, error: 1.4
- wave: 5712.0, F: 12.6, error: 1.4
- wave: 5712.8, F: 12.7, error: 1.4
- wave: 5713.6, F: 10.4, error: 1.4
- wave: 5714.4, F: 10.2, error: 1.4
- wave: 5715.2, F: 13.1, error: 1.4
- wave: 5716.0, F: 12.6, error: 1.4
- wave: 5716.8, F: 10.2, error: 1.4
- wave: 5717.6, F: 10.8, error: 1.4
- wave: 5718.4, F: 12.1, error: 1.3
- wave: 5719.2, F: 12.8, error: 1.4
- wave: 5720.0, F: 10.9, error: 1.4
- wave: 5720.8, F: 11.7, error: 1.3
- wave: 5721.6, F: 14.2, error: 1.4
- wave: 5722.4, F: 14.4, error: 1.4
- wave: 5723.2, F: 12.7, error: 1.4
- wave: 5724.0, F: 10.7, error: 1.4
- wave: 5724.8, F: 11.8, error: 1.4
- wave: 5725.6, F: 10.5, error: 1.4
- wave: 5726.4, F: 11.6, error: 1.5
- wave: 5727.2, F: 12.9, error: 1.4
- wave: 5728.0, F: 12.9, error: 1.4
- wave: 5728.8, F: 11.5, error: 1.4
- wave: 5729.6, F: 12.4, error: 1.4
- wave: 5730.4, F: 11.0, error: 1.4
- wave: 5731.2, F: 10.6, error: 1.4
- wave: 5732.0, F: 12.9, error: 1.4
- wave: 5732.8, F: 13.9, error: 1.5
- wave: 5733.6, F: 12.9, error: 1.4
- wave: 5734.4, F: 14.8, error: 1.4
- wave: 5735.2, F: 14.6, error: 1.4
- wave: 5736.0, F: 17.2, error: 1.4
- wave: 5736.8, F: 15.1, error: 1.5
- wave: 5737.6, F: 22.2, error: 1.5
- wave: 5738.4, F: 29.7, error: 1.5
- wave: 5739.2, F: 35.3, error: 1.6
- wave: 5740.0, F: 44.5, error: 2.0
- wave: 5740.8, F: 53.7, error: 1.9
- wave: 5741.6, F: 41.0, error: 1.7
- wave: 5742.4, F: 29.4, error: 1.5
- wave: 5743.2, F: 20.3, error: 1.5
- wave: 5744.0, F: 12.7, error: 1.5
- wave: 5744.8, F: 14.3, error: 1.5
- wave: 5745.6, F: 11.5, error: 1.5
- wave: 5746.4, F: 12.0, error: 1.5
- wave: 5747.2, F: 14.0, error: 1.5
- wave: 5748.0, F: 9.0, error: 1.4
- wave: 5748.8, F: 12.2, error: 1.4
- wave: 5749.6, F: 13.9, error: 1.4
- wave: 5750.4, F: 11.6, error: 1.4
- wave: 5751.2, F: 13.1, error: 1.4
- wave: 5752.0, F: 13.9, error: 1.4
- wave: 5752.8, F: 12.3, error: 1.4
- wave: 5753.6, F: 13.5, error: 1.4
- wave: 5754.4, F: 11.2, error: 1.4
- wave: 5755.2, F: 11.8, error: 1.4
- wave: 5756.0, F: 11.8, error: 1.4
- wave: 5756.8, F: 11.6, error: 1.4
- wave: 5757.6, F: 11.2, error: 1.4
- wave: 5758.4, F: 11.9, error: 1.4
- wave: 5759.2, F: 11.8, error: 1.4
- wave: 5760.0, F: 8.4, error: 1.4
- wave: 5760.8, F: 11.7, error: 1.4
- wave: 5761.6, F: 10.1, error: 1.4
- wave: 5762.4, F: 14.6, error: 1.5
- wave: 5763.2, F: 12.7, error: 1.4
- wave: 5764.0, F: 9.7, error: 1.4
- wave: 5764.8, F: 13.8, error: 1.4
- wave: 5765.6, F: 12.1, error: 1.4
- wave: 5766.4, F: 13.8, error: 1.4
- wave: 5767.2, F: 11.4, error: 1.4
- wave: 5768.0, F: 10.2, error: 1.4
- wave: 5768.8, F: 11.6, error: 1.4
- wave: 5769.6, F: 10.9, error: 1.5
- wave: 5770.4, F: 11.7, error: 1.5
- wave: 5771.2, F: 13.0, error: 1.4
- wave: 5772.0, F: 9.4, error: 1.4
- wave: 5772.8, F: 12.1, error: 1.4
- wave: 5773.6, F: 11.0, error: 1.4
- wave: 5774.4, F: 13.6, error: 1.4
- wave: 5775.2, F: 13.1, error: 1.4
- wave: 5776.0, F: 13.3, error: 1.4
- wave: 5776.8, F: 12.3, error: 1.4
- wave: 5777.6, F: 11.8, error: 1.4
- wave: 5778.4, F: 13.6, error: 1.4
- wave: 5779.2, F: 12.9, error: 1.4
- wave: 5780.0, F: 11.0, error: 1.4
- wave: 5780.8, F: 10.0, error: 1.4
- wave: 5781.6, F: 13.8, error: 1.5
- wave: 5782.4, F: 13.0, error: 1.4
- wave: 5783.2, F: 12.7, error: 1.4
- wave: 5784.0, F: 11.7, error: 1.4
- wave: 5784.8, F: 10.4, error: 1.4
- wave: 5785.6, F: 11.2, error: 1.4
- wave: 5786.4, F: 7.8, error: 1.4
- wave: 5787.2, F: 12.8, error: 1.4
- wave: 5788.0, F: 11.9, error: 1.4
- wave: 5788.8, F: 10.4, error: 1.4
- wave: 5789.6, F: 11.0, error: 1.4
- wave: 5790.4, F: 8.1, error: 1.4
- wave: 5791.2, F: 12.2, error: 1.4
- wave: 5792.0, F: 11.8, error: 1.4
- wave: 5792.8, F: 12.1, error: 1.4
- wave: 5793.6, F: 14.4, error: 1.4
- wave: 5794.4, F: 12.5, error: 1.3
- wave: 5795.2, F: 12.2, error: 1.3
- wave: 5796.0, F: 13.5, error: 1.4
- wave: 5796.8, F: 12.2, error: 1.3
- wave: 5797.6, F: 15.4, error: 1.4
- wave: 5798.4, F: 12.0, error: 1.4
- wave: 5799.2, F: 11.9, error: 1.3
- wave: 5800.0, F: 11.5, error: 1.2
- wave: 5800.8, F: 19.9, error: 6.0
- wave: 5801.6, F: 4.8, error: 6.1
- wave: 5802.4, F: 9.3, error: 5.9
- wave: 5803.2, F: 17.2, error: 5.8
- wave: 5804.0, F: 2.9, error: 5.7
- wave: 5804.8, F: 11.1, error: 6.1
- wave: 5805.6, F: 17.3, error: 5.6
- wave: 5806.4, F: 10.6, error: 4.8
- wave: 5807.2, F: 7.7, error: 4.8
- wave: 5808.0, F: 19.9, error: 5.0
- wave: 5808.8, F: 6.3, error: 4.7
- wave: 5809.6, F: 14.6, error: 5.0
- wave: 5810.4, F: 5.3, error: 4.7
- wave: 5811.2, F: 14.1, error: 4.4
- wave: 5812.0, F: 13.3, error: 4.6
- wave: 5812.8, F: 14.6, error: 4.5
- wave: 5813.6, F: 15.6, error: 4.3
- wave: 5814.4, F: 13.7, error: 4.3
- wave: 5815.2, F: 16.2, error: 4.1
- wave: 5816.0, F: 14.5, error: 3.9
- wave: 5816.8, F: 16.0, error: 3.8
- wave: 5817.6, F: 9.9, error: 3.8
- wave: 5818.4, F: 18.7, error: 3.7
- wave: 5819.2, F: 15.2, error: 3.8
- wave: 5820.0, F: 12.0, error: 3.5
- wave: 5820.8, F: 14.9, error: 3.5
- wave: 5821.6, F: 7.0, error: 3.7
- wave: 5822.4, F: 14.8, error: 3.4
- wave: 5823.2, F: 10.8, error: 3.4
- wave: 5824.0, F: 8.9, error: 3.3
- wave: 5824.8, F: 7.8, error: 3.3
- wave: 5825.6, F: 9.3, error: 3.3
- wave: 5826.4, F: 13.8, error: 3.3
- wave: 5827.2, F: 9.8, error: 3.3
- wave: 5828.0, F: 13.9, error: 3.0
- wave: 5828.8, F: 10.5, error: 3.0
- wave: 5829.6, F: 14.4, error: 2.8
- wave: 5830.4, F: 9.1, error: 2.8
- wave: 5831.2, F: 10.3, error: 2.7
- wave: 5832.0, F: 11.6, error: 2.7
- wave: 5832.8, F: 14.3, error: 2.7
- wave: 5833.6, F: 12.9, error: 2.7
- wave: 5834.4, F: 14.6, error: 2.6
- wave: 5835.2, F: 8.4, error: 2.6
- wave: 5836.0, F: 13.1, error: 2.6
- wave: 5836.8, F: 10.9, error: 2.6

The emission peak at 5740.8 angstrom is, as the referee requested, [O III]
